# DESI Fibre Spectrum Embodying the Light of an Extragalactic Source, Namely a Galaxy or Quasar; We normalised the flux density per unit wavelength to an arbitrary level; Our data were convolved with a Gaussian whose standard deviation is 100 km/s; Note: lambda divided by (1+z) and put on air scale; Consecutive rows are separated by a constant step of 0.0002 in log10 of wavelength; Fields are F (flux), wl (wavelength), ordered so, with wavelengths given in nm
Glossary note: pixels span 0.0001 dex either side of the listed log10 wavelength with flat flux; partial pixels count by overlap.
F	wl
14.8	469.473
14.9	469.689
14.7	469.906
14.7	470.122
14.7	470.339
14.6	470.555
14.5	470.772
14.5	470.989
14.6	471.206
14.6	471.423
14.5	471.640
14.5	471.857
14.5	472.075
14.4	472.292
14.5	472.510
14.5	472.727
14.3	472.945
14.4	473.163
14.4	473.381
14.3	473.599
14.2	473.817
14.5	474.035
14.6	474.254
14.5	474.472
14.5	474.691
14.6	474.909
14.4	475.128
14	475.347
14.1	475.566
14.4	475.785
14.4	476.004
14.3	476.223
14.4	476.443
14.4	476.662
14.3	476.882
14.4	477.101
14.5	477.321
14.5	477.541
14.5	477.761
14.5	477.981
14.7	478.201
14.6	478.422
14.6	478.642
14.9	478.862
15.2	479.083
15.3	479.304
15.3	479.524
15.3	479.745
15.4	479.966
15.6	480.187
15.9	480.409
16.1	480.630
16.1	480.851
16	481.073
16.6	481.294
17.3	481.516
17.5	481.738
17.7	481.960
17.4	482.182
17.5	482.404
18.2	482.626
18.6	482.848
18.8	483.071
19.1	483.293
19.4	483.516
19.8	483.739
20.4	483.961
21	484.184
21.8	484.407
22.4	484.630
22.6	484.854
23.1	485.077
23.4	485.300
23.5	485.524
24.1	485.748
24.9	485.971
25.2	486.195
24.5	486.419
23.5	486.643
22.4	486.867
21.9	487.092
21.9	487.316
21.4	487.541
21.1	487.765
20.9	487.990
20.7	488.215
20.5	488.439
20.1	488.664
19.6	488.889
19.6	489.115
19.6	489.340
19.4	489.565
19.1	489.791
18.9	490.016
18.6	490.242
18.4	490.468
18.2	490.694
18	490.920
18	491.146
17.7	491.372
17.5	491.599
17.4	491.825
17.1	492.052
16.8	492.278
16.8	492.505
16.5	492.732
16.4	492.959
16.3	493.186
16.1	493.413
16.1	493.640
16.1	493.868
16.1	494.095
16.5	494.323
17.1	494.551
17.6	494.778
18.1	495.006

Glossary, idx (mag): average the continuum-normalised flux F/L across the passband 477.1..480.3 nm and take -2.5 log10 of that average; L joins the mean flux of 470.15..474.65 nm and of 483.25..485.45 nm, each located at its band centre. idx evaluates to 0.21 mag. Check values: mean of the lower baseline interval 14.5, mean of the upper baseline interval 21.4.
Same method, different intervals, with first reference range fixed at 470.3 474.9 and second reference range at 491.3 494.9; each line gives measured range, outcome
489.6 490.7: -0.14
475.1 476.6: 0.04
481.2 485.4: -0.24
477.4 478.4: 0.04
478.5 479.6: 0.01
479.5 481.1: -0.03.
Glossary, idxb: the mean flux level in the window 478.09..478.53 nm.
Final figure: 14.6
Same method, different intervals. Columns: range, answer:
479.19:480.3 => 15.4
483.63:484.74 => 21.1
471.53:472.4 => 14.5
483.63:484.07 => 20.1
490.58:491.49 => 18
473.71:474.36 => 14.4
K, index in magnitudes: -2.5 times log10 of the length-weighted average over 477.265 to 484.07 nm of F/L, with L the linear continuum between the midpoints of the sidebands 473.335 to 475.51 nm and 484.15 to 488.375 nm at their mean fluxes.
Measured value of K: 0.14 mag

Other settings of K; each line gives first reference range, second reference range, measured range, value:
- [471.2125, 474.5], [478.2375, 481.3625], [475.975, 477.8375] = 0.046 mag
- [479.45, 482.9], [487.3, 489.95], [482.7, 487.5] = -0.183 mag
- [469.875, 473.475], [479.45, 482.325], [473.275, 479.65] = 0.068 mag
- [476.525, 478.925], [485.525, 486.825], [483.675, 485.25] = 0.028 mag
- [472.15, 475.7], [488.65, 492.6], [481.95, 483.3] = -0.107 mag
